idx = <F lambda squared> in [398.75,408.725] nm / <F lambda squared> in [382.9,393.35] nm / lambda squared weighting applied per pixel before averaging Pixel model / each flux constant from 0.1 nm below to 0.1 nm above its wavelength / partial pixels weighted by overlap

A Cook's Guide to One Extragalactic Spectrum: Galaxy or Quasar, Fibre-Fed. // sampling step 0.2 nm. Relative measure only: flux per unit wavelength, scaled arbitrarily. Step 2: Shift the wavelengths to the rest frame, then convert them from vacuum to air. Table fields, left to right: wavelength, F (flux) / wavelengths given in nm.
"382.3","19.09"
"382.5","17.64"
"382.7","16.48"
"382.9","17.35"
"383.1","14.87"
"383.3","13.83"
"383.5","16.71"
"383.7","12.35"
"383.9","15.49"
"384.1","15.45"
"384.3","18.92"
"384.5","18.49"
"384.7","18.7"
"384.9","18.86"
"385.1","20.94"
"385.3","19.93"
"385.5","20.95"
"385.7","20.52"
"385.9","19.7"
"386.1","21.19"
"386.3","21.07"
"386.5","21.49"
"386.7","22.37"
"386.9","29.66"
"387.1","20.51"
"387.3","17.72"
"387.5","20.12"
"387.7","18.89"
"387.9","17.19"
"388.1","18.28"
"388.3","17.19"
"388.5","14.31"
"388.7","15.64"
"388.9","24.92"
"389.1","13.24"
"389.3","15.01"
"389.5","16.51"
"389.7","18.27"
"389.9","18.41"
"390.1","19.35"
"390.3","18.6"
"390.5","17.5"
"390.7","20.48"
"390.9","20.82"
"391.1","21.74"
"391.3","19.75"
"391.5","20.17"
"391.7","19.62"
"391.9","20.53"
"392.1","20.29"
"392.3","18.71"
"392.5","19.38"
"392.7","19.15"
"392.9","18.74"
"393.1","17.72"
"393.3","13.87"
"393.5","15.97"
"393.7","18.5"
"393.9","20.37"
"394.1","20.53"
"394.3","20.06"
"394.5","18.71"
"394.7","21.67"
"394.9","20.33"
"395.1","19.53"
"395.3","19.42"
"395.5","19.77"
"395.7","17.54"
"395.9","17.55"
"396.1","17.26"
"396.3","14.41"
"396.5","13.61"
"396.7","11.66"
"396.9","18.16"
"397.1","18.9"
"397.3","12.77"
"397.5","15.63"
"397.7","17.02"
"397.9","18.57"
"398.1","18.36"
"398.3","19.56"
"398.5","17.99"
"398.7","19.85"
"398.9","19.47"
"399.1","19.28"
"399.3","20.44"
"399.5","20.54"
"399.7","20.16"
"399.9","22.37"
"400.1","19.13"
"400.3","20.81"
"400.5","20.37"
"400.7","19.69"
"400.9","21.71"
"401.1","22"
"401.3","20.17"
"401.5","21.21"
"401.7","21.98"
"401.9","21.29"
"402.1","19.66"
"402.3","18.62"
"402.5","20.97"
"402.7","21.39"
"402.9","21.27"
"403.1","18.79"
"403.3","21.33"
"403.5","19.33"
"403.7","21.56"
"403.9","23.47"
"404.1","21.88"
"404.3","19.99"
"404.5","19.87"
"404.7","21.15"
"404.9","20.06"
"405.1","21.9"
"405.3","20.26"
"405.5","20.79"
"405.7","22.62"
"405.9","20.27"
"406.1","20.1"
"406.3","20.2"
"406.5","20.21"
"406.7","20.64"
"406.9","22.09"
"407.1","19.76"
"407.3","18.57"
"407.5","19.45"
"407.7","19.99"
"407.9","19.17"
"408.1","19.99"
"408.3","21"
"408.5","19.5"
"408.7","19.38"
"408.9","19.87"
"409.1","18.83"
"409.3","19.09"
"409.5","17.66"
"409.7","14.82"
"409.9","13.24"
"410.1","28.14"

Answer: 1.18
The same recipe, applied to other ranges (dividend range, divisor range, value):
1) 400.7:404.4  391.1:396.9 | 1.18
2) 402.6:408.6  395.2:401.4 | 1.15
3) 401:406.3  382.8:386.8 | 1.24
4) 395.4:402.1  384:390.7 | 1.04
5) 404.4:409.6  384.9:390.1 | 1.15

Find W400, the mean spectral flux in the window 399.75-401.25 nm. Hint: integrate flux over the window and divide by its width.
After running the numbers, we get 20.8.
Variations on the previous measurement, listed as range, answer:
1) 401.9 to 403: 20.5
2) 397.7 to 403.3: 20.2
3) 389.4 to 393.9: 18.9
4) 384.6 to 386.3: 20.2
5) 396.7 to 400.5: 18.7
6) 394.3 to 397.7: 17.4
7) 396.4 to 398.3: 16.3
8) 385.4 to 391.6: 19.4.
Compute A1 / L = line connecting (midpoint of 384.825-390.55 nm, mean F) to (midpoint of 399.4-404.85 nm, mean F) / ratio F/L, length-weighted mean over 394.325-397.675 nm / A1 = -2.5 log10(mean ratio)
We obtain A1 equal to 0.16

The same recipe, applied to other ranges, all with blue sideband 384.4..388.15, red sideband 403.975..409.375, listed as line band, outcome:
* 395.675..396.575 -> 0.26 mag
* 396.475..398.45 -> 0.22 mag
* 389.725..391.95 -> 0.04 mag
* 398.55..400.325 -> 0.01 mag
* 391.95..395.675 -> 0.07 mag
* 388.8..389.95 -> 0.15 mag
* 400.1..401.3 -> -0.02 mag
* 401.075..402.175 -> -0.04 mag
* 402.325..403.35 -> -0.01 mag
